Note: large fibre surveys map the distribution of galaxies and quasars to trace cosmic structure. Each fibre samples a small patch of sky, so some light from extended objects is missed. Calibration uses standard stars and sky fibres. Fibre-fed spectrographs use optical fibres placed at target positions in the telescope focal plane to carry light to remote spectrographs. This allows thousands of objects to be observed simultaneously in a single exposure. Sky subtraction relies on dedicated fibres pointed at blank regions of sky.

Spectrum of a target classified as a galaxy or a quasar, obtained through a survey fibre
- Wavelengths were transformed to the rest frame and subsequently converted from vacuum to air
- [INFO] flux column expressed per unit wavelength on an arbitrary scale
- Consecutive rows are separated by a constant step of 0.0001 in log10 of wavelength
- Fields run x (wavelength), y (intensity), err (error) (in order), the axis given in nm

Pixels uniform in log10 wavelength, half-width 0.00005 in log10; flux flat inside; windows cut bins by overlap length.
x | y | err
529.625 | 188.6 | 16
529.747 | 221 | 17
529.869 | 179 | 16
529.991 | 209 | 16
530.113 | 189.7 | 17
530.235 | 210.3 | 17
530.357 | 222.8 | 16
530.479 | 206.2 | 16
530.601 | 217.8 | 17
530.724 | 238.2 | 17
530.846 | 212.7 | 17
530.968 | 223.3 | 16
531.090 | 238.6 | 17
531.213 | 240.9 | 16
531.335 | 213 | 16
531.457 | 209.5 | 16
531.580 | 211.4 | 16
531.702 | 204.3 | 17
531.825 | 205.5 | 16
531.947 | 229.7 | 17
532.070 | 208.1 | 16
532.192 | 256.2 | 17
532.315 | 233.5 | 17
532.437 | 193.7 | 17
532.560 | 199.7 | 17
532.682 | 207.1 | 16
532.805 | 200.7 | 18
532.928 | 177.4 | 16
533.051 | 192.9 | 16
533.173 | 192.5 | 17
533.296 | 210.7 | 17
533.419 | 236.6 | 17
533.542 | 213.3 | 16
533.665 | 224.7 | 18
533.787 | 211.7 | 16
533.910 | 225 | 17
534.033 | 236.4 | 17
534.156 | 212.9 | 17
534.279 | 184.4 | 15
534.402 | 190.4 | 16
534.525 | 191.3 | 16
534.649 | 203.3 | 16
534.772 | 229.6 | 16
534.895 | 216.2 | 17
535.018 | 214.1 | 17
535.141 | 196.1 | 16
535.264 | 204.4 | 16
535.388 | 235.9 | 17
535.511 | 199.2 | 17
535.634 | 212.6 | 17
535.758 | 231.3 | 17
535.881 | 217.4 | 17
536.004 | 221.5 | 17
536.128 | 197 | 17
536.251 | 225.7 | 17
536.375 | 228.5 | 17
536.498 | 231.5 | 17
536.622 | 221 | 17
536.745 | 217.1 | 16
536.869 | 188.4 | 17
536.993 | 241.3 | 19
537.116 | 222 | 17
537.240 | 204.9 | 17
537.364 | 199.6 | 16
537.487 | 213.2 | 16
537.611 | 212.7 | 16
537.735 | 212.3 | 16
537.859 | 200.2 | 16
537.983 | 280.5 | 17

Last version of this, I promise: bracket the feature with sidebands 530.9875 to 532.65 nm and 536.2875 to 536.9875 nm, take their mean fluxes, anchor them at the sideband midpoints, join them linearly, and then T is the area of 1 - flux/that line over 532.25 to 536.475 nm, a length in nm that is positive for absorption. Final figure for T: 0.15 nm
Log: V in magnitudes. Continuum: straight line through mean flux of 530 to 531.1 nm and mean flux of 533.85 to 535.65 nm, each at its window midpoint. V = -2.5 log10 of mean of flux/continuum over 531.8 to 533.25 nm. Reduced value 0.03 mag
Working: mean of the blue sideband 216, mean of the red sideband 210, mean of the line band 208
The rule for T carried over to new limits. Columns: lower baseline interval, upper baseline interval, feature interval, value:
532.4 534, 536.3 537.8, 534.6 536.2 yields -0.012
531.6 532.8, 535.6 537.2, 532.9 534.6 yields 0.068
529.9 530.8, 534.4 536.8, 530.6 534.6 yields 0.000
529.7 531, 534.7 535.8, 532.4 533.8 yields 0.056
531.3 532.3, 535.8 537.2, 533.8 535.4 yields 0.064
